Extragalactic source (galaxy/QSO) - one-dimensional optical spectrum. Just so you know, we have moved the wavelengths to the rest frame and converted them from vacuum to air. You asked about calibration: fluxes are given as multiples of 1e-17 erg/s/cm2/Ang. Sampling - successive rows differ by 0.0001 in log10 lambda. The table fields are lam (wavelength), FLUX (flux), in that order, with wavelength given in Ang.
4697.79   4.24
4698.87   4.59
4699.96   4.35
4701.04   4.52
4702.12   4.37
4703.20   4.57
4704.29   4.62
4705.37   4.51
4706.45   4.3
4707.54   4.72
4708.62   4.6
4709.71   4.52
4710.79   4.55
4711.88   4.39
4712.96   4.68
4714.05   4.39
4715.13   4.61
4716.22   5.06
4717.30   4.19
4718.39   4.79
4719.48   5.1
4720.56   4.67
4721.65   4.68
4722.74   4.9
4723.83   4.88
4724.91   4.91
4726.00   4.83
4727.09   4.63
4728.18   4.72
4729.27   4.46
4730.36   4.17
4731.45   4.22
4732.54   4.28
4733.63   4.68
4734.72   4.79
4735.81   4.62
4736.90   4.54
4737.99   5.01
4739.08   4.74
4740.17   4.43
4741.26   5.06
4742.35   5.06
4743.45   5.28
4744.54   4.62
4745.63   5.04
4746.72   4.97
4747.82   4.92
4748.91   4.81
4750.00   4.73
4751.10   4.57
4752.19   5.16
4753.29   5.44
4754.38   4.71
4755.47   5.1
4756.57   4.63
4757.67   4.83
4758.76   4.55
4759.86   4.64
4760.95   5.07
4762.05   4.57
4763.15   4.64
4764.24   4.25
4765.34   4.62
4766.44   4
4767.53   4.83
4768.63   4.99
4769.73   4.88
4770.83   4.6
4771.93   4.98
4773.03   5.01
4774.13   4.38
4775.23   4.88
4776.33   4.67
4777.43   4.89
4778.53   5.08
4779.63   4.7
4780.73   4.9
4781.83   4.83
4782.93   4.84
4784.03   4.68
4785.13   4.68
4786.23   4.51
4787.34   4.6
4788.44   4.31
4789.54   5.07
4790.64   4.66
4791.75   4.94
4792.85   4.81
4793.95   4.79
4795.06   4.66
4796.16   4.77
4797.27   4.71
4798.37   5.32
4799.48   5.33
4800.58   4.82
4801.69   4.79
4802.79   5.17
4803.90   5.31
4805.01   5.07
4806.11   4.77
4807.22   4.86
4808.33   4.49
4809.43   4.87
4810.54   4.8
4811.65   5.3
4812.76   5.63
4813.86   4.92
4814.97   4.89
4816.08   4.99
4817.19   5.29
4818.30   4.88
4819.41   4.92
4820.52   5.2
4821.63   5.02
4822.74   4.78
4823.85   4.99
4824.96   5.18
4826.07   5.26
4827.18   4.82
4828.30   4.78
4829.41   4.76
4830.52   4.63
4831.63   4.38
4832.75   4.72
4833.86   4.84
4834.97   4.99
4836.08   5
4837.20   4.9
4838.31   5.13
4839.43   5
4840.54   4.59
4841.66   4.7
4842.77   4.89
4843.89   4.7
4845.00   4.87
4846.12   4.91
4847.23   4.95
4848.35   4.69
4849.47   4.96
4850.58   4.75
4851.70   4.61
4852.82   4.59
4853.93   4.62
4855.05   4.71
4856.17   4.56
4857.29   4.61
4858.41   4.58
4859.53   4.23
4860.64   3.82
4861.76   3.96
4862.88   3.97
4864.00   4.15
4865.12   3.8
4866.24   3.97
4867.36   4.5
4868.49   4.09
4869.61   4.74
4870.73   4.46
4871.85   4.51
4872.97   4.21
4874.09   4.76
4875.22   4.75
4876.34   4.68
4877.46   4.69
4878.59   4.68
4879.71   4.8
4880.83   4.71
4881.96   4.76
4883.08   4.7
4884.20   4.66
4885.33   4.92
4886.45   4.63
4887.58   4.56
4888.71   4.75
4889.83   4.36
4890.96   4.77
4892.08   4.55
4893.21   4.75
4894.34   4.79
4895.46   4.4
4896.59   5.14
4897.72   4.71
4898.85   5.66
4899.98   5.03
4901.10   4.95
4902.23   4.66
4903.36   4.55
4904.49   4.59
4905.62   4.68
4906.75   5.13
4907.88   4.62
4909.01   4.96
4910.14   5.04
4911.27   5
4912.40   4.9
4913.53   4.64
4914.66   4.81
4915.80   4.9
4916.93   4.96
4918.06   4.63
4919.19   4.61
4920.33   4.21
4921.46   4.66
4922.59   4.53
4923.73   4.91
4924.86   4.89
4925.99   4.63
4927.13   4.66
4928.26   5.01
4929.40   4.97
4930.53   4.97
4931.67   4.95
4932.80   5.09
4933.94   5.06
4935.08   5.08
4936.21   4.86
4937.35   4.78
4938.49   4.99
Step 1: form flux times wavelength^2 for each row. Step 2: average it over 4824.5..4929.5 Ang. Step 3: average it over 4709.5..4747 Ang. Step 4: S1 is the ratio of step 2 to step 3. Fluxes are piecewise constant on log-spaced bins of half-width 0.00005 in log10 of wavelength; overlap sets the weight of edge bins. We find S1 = 1.06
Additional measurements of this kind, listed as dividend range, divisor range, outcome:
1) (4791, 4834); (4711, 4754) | 1.08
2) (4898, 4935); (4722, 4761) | 1.09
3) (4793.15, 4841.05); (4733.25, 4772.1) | 1.06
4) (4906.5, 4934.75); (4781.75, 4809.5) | 1.05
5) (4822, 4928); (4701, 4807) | 1.04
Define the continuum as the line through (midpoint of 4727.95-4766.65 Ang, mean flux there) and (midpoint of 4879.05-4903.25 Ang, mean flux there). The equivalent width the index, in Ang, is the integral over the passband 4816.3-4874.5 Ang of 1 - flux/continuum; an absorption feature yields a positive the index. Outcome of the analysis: 1.0 Ang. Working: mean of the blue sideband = 4.73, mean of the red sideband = 4.77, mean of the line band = 4.67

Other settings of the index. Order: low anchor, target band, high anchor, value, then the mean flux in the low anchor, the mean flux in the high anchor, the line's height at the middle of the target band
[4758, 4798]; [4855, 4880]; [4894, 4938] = 2.1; 4.73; 4.84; 4.8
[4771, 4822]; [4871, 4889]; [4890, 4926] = 0.5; 4.89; 4.79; 4.81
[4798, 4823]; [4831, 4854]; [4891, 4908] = 0.7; 5.02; 4.82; 4.95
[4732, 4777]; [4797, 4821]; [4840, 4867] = -2.0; 4.77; 4.51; 4.63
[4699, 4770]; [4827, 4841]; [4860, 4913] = -0.5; 4.69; 4.63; 4.65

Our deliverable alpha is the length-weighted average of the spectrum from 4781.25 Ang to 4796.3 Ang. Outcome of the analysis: 4.73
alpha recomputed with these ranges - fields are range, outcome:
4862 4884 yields 4.47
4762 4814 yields 4.82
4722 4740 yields 4.64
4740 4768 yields 4.79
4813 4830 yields 4.99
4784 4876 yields 4.75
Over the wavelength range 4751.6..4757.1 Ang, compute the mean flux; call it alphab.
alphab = 5.01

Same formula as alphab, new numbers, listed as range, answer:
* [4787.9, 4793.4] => 4.76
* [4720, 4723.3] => 4.75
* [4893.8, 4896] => 4.61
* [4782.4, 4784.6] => 4.77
